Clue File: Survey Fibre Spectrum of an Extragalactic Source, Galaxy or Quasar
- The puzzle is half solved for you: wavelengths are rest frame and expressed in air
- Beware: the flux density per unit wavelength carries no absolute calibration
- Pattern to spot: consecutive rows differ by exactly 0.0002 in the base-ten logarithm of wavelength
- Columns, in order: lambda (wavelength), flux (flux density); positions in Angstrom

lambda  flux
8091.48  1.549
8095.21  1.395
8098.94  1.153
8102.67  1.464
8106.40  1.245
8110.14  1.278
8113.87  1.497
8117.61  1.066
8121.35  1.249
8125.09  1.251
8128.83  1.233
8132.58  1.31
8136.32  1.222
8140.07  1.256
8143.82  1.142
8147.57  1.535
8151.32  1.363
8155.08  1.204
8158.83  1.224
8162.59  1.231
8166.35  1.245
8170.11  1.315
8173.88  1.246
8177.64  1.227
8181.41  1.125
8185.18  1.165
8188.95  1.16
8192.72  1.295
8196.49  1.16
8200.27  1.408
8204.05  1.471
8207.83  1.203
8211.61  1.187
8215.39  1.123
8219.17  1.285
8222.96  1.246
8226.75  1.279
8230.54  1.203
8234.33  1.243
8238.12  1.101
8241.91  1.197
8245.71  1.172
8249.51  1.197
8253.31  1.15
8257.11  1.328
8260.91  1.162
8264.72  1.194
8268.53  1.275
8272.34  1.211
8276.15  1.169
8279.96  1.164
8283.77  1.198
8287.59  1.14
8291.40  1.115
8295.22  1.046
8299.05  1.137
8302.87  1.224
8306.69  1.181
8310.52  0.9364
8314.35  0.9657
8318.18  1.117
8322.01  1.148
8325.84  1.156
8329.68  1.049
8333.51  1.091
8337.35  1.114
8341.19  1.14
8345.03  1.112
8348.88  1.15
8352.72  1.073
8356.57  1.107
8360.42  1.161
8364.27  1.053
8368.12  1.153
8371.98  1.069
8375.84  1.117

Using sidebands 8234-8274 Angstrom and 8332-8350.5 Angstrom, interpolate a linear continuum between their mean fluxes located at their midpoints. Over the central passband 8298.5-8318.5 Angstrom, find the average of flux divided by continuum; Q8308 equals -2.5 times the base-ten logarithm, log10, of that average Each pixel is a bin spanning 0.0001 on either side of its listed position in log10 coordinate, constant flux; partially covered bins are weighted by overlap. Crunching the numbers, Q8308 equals 0.06 mag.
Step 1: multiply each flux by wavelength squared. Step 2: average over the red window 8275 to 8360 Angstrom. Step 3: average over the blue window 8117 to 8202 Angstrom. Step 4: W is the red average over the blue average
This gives 0.93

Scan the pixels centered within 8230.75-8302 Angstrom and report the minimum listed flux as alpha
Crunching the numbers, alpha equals 1.046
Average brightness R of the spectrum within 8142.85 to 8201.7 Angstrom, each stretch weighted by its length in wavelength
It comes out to 1.25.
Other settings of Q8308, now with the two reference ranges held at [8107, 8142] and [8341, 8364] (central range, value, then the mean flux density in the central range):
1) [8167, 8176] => -0.037 mag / 1.27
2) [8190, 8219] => -0.045 mag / 1.26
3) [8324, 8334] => 0.032 mag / 1.1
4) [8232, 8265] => -0.010 mag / 1.19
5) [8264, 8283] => -0.033 mag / 1.2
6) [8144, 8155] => -0.096 mag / 1.36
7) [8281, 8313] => 0.031 mag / 1.12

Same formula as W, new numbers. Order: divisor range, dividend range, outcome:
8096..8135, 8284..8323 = 0.90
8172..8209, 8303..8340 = 0.90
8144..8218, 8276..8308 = 0.94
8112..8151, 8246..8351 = 0.93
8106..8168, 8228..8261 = 0.97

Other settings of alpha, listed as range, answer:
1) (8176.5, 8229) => 1.123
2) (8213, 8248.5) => 1.101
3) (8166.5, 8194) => 1.125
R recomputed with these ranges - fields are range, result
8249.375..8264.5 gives 1.21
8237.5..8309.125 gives 1.18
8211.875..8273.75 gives 1.21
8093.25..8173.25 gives 1.28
